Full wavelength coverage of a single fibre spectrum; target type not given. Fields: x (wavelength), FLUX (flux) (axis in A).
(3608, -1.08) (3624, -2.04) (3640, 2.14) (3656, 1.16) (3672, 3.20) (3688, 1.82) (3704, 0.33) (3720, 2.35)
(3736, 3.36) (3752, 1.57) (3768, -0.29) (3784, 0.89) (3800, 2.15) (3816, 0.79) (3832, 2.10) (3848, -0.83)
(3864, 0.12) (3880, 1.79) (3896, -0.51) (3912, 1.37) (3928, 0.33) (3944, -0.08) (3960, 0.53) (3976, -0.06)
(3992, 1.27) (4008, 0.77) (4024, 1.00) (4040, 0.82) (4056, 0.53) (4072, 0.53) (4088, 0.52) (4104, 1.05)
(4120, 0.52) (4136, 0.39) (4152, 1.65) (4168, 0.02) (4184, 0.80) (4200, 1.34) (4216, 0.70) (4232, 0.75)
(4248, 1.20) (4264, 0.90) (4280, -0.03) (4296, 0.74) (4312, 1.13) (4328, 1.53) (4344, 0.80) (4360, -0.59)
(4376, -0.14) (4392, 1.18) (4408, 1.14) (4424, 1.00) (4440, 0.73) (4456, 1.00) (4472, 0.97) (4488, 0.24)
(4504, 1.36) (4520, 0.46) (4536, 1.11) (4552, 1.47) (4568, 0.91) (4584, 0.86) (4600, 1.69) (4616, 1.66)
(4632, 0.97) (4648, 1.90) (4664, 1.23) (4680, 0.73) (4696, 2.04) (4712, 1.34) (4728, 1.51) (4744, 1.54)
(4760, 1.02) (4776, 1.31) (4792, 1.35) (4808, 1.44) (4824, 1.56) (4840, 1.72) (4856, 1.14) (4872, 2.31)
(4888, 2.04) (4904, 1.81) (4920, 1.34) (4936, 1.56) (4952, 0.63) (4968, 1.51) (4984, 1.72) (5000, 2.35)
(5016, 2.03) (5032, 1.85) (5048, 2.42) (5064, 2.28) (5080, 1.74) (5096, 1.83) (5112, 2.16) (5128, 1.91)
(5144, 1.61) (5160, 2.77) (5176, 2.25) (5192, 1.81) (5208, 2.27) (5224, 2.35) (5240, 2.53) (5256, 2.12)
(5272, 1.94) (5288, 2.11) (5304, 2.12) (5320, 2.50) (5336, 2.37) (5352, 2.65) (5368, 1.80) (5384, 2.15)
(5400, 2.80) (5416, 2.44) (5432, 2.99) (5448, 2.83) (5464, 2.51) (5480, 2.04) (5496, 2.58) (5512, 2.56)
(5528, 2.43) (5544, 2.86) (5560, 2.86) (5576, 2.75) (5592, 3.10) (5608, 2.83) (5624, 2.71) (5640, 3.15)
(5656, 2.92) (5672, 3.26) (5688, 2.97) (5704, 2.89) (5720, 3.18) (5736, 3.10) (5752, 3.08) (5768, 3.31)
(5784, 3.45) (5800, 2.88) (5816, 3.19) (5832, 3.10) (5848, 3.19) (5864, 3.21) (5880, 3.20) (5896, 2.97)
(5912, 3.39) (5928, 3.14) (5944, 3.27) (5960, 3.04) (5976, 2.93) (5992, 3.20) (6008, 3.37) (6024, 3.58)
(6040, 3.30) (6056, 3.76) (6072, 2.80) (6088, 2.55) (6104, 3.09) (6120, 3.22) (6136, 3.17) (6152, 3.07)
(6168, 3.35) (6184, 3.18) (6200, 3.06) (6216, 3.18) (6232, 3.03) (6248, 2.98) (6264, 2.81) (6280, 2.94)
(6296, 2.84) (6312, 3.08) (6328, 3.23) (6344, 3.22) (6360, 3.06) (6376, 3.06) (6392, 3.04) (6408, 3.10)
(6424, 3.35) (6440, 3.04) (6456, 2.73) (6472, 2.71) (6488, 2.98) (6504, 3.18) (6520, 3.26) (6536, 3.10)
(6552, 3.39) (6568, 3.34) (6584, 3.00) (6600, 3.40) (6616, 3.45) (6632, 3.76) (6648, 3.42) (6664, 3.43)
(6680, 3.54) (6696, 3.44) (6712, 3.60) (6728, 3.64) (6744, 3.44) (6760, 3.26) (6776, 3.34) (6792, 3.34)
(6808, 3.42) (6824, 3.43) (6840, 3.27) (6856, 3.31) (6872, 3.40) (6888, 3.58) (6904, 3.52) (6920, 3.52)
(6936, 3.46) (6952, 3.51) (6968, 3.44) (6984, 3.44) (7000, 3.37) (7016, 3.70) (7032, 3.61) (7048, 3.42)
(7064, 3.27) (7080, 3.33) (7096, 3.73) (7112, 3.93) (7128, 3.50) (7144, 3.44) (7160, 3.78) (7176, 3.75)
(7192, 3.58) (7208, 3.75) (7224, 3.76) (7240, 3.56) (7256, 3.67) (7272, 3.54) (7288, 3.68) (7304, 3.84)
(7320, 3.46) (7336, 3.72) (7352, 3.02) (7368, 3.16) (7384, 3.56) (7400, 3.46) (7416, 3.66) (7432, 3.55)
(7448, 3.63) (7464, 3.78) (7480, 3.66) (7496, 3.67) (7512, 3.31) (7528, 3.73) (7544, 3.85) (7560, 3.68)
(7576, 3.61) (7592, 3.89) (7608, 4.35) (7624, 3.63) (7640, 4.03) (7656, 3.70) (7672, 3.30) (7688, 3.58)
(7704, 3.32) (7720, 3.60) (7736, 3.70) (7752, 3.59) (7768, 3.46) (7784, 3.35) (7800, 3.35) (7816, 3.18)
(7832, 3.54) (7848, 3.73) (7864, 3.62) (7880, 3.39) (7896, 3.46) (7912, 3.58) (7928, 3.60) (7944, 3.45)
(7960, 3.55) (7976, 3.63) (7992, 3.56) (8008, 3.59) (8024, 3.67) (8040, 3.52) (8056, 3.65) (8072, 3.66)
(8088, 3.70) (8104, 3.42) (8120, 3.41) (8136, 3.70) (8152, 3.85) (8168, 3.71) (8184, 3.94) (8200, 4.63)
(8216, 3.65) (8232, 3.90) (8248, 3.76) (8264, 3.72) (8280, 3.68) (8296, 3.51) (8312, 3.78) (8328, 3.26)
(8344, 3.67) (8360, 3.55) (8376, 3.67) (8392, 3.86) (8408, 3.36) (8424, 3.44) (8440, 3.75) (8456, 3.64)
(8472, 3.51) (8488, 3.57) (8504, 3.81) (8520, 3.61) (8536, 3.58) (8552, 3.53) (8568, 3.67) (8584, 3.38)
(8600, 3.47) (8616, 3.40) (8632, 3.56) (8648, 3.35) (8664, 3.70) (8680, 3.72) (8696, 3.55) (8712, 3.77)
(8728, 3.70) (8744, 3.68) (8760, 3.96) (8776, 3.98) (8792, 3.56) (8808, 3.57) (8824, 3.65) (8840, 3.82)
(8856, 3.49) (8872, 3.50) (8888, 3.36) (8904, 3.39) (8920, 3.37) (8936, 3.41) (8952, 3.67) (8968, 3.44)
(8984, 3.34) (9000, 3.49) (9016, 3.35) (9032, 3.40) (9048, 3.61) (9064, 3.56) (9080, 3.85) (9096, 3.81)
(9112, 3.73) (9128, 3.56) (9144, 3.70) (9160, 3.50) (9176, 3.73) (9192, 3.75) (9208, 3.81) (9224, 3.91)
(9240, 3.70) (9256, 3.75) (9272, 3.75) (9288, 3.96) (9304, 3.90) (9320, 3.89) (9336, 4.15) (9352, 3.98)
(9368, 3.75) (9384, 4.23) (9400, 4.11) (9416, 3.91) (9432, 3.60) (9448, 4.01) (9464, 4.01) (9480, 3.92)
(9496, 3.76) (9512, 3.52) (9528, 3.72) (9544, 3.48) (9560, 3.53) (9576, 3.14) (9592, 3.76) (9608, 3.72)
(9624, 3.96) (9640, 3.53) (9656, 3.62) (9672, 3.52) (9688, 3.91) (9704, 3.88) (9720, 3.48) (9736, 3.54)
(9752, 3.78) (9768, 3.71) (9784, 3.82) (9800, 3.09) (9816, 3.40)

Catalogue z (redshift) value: 0.249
